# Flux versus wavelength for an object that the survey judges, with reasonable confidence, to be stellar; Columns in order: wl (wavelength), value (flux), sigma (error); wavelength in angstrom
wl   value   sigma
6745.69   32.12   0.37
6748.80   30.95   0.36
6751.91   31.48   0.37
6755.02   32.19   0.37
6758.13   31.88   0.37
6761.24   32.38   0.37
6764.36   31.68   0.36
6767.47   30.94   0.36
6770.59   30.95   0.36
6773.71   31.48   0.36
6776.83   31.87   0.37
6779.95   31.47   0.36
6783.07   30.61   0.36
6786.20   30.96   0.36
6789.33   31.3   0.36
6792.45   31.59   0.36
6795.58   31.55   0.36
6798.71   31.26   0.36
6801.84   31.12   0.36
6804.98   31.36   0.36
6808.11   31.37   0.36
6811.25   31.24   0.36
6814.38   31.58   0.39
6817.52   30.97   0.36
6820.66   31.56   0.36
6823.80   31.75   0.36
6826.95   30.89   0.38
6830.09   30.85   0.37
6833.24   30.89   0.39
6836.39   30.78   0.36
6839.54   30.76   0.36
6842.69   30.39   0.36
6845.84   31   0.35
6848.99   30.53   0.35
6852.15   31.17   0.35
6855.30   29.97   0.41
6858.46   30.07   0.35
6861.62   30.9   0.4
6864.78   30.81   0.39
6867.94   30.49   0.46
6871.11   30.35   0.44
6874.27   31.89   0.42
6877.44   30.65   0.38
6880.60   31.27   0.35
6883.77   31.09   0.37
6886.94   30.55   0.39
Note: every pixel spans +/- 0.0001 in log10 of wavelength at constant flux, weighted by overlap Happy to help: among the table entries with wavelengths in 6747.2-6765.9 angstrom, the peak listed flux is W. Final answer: 32.38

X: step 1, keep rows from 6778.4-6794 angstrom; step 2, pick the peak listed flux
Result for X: 31.59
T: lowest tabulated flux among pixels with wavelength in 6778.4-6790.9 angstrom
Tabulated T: 30.61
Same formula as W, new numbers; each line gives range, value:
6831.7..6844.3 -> 30.89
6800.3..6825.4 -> 31.75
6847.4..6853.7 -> 31.17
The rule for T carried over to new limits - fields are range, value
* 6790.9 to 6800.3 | 31.26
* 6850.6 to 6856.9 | 29.97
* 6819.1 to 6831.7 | 30.85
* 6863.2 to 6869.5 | 30.49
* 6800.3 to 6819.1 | 30.97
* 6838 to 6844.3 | 30.39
